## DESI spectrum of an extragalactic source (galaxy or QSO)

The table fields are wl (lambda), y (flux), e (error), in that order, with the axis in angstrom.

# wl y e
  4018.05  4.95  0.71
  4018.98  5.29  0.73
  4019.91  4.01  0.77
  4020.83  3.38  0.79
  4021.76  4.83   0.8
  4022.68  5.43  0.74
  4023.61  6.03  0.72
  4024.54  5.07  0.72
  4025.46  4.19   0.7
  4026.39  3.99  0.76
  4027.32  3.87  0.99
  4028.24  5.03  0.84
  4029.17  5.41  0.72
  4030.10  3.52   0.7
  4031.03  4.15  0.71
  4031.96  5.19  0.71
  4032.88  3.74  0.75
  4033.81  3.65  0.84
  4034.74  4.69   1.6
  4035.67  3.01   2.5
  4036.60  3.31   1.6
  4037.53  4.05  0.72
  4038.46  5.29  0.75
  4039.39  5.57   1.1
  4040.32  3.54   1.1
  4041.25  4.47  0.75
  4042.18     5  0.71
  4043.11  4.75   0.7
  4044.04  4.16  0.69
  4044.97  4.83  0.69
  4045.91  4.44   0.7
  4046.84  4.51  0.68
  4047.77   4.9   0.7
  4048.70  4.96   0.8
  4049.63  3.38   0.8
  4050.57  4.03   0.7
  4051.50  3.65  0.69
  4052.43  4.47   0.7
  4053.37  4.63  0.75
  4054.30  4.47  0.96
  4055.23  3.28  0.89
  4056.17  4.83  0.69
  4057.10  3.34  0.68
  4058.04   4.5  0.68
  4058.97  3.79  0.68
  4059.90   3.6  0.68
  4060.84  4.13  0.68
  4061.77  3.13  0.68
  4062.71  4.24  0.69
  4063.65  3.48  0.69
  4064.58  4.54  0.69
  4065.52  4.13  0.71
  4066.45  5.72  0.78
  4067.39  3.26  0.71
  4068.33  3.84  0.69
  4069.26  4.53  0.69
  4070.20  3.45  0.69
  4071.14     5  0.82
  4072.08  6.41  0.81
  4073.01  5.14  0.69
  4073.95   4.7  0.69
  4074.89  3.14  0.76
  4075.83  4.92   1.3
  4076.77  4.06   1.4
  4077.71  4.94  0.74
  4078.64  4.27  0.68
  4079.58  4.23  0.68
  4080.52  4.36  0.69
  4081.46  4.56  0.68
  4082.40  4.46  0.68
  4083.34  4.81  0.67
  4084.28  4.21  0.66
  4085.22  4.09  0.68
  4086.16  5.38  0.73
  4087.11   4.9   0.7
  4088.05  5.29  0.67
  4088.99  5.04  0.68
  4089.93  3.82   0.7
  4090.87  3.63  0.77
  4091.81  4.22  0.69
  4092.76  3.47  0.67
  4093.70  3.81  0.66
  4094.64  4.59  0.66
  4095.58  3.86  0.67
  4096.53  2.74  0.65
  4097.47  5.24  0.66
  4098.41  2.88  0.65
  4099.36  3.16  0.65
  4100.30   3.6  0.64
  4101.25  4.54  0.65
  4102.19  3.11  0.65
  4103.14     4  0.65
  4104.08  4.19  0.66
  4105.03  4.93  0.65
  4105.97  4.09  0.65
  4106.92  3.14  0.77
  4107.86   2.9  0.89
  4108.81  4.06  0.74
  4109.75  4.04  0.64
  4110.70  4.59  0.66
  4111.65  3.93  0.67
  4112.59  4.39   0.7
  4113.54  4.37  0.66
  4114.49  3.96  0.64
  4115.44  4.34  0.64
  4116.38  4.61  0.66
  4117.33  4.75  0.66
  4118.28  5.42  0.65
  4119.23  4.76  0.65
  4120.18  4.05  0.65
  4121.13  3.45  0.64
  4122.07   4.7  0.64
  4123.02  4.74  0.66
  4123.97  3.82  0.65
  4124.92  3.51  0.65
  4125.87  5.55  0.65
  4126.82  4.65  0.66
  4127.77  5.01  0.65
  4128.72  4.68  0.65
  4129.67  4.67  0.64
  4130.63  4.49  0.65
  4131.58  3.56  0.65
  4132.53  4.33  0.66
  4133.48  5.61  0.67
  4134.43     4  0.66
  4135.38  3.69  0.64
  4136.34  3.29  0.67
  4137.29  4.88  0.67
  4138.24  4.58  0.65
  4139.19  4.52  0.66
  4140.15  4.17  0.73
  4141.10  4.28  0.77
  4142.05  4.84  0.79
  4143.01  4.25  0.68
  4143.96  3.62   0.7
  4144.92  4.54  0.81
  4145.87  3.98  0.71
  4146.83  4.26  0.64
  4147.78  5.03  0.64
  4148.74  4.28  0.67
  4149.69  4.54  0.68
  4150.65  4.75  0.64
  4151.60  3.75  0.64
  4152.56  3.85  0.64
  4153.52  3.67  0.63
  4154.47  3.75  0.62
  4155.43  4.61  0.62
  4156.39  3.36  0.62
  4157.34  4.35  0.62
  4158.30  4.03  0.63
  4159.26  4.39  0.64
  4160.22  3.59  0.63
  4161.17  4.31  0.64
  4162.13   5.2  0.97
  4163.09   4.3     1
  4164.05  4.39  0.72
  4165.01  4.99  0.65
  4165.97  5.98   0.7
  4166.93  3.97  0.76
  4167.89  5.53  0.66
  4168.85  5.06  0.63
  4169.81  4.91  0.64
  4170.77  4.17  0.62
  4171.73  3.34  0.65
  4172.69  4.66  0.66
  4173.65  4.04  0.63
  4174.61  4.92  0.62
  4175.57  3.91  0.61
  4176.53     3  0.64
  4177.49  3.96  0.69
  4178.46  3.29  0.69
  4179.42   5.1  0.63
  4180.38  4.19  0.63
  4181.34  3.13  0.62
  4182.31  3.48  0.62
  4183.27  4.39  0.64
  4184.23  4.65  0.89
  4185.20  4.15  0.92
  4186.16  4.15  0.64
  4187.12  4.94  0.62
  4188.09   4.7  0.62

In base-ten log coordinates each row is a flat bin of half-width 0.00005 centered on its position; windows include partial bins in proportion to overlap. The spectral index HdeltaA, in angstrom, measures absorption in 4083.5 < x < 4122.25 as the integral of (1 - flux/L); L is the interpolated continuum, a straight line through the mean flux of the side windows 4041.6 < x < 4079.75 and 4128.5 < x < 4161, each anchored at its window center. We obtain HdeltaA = 1.1 angstrom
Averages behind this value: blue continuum 4.31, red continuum 4.24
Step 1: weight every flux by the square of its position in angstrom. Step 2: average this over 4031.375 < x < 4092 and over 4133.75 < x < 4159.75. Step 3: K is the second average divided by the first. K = 1.0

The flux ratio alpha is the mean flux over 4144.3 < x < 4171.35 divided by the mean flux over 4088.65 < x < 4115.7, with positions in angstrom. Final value 1.1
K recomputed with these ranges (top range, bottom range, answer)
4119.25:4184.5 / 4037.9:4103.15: 1.05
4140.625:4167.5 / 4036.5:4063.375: 1.07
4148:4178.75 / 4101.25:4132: 1.03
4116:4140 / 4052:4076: 1.08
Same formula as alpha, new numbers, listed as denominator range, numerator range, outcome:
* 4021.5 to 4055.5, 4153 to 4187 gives 0.96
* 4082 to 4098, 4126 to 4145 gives 1.02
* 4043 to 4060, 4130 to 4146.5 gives 1.01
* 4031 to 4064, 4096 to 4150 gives 1.01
